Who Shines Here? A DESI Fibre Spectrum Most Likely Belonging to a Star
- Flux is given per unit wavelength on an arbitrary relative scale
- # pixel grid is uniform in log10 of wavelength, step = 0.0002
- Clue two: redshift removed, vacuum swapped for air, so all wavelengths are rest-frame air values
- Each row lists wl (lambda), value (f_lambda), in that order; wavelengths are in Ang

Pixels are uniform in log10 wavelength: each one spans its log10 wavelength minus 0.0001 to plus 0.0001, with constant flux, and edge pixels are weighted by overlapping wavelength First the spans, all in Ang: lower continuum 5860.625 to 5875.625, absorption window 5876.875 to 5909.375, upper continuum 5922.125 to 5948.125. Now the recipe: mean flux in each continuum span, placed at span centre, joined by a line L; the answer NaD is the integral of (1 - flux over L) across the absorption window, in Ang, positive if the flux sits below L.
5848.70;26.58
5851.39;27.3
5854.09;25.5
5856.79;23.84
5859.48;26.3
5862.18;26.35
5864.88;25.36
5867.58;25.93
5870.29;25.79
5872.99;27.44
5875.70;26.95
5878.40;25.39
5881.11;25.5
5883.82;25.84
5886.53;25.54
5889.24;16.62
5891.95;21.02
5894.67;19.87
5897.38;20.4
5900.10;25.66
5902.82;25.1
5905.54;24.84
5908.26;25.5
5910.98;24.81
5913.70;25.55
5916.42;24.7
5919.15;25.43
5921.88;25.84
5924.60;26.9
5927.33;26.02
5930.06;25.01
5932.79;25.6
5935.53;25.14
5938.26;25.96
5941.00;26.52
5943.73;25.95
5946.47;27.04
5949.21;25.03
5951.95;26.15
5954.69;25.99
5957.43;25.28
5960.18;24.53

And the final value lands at 3.36 Ang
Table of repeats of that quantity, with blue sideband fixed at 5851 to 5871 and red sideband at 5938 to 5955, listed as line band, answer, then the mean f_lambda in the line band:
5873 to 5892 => 1.1 Ang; 24.3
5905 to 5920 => 0.5 Ang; 25.2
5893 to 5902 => 1.3 Ang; 22.1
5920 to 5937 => 0.2 Ang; 25.7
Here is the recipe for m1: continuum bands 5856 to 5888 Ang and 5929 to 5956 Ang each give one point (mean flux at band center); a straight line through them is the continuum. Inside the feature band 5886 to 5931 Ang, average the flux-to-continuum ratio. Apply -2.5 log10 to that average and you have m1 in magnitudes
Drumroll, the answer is 0.08 mag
